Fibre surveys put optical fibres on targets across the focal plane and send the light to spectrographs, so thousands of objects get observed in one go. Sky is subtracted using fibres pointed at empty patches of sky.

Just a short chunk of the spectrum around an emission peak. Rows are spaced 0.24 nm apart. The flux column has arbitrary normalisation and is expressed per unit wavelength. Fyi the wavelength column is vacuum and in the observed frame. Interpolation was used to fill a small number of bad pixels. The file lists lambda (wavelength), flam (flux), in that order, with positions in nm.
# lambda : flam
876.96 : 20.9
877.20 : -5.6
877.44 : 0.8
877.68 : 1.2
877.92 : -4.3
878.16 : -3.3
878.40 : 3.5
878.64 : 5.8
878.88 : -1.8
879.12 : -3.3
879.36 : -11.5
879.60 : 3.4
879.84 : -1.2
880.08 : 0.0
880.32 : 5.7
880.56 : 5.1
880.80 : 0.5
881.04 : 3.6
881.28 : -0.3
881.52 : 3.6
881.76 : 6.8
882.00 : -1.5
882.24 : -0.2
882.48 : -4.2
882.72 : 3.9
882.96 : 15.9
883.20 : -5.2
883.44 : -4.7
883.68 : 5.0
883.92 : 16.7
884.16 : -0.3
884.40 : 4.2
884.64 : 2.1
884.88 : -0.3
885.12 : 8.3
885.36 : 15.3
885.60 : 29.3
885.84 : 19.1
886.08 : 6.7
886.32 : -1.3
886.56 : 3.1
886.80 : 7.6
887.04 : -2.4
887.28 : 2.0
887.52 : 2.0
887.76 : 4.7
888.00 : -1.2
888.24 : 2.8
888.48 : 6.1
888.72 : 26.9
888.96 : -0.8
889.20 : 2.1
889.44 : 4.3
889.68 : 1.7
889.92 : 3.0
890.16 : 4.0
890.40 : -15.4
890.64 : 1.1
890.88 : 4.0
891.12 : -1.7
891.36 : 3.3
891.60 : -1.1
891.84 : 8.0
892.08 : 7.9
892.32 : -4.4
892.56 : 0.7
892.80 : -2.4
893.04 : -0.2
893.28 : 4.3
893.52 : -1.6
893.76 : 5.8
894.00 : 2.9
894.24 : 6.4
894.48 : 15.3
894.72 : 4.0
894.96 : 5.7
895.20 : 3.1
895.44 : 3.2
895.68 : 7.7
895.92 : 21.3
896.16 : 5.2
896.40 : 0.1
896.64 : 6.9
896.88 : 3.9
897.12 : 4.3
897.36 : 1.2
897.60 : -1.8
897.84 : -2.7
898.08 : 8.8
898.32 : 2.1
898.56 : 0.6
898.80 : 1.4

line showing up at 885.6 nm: H-beta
